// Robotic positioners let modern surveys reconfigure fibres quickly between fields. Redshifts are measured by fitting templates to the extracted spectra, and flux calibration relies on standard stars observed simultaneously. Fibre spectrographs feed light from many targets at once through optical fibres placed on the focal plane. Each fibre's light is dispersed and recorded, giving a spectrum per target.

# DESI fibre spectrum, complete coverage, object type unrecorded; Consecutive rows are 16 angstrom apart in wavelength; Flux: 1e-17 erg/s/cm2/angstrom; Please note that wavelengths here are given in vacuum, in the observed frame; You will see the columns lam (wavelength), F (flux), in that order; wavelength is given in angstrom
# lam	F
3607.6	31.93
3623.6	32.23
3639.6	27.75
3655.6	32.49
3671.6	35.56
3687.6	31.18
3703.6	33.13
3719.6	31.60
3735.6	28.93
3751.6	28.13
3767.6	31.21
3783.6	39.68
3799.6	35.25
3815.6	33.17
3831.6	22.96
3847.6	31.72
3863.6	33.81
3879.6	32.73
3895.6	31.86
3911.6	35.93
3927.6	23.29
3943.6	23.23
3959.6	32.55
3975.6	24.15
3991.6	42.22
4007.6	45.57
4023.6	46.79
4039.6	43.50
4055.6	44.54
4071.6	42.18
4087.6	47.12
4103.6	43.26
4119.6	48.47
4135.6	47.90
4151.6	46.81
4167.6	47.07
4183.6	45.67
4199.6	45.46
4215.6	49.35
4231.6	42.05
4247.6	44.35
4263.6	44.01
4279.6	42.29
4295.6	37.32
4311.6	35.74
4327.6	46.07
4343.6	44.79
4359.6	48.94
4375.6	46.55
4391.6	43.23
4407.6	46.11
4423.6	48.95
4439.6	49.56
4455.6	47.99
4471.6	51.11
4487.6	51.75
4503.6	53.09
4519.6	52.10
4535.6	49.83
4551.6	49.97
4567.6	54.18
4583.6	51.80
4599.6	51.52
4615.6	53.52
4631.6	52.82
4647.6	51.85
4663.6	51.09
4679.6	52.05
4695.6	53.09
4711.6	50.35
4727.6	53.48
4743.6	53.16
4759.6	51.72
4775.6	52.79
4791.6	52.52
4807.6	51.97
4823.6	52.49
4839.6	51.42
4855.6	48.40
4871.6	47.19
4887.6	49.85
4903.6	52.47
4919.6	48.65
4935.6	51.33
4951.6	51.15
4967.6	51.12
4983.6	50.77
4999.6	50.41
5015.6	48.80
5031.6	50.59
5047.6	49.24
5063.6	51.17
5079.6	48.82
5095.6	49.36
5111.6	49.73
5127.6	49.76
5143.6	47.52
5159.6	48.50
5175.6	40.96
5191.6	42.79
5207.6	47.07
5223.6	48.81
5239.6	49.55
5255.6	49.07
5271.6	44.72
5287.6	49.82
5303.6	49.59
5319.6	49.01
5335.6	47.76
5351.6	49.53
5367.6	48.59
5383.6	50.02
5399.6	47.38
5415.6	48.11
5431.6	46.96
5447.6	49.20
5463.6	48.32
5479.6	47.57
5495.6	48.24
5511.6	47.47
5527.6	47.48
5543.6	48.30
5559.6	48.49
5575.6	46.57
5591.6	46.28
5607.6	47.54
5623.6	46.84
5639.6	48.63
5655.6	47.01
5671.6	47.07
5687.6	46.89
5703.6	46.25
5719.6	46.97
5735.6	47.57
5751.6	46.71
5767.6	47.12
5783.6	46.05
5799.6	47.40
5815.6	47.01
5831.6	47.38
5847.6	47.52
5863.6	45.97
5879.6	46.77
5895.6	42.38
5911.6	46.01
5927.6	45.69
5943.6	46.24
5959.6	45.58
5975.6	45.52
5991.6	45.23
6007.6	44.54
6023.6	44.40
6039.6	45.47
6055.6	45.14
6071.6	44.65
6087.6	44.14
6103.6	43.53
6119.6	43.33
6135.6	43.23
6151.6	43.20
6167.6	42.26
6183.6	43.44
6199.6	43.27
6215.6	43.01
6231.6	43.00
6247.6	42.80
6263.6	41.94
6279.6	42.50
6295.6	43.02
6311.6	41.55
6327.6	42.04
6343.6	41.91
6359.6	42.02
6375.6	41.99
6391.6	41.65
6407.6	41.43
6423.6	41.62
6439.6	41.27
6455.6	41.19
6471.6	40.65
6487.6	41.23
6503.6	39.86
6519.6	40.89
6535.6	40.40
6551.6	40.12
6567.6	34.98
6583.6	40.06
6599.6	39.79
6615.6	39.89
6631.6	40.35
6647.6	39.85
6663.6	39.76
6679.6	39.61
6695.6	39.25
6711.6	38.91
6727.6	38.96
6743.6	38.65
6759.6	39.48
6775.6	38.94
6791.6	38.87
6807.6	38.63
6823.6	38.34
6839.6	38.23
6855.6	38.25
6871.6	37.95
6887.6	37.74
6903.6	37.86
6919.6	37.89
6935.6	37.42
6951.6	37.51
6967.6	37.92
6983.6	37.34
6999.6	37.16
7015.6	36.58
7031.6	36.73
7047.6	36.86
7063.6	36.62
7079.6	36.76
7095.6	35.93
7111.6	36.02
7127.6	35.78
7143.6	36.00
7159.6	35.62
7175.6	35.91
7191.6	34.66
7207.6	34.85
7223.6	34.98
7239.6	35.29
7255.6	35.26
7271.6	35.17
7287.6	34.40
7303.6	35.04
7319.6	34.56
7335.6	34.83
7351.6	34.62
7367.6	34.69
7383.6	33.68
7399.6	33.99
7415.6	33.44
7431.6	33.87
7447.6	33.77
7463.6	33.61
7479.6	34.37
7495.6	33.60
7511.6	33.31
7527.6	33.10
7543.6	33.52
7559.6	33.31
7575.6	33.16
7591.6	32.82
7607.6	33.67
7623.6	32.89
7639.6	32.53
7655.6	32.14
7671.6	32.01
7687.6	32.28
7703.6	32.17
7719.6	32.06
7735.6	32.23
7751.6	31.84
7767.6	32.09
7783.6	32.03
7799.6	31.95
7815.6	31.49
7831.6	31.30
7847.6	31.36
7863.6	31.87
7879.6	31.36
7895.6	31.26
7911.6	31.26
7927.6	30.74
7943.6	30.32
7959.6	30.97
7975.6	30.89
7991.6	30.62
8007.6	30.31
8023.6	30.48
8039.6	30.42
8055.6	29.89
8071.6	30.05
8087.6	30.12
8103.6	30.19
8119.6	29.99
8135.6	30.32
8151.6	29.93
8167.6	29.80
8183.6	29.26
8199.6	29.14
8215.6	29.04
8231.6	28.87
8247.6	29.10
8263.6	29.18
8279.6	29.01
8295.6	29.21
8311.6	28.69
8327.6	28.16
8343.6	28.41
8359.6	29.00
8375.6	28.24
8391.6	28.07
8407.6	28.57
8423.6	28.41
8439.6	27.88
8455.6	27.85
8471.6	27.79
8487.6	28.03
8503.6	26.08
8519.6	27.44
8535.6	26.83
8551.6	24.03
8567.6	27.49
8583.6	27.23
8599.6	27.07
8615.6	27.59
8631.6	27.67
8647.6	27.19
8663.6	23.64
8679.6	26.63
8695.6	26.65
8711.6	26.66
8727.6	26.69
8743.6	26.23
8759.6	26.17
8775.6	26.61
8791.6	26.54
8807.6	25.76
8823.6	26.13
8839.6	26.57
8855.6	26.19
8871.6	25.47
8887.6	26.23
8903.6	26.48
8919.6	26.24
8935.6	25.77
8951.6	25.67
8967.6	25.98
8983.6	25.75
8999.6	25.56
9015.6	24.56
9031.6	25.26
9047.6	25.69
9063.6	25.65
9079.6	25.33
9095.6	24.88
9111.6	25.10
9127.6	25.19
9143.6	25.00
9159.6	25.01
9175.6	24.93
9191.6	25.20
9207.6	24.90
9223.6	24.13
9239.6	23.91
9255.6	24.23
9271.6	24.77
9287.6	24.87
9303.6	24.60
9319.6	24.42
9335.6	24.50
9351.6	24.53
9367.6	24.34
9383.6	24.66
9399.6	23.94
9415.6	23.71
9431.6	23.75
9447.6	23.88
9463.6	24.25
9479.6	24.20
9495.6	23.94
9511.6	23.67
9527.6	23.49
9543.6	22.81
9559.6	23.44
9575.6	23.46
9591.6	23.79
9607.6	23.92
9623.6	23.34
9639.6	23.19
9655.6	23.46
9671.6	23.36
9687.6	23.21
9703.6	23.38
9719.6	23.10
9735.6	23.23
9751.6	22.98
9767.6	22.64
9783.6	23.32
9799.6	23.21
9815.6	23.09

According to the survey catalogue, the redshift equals 0.000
